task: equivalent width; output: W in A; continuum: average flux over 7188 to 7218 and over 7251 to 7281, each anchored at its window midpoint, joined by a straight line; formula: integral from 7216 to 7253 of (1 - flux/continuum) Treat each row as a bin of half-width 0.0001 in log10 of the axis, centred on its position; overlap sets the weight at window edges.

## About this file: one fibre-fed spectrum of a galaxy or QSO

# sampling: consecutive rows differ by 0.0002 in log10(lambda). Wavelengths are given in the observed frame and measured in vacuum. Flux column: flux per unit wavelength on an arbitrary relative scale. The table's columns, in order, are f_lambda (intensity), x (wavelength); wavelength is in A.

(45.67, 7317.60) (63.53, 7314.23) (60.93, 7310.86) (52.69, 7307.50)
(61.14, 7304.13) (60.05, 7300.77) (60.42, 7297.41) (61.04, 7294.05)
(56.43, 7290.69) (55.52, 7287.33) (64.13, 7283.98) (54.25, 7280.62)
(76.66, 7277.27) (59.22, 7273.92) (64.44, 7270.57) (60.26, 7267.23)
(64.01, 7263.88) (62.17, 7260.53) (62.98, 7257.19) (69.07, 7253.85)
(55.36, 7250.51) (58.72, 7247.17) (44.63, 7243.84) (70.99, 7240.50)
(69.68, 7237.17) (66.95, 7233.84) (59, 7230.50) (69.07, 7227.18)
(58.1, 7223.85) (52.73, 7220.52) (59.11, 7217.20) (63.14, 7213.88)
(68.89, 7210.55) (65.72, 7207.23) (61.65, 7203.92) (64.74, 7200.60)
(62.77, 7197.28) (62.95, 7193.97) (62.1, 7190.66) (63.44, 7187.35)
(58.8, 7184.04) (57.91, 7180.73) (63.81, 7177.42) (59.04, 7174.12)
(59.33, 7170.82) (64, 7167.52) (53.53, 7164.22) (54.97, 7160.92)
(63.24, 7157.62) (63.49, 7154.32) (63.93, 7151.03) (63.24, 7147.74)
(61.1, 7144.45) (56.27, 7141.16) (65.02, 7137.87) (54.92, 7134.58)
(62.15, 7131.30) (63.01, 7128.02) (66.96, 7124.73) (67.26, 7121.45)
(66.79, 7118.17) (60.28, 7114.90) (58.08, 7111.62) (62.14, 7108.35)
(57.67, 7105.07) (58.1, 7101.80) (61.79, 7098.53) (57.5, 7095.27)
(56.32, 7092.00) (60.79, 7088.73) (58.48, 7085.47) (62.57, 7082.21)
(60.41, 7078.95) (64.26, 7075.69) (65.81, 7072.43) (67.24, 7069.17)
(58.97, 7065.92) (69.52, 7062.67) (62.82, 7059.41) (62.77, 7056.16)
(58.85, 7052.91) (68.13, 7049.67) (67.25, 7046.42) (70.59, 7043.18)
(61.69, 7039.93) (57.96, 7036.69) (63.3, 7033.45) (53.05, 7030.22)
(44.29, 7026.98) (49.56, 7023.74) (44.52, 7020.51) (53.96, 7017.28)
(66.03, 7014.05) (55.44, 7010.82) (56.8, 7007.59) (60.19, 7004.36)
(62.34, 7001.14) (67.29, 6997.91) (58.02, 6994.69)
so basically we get 1.8 A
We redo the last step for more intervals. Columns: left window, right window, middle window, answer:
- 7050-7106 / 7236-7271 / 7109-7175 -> 0.4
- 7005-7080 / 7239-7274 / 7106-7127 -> -1.0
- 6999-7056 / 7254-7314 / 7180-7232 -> -1.3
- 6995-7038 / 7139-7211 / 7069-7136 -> -2.5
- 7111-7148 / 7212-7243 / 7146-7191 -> 1.2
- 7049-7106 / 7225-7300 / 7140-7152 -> 0.1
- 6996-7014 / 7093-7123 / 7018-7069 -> 1.0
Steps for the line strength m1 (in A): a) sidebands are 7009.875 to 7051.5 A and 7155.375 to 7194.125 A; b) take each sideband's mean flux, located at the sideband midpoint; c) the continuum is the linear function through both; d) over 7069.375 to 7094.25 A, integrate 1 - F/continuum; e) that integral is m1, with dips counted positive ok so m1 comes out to -1.09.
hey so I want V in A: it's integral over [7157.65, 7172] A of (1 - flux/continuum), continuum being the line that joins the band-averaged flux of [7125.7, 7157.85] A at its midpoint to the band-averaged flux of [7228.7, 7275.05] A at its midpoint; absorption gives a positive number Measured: 0.8 A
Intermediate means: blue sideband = 61.7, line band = 58.5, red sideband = 62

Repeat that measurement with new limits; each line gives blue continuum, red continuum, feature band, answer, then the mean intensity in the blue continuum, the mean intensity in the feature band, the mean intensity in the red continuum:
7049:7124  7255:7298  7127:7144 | 0.5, 62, 60.2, 61.8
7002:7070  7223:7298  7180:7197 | 0.0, 59.6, 61.4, 61.9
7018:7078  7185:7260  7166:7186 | 0.4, 60.5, 60.5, 62.3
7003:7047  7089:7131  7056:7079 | -1.9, 57.2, 64.3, 61.3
